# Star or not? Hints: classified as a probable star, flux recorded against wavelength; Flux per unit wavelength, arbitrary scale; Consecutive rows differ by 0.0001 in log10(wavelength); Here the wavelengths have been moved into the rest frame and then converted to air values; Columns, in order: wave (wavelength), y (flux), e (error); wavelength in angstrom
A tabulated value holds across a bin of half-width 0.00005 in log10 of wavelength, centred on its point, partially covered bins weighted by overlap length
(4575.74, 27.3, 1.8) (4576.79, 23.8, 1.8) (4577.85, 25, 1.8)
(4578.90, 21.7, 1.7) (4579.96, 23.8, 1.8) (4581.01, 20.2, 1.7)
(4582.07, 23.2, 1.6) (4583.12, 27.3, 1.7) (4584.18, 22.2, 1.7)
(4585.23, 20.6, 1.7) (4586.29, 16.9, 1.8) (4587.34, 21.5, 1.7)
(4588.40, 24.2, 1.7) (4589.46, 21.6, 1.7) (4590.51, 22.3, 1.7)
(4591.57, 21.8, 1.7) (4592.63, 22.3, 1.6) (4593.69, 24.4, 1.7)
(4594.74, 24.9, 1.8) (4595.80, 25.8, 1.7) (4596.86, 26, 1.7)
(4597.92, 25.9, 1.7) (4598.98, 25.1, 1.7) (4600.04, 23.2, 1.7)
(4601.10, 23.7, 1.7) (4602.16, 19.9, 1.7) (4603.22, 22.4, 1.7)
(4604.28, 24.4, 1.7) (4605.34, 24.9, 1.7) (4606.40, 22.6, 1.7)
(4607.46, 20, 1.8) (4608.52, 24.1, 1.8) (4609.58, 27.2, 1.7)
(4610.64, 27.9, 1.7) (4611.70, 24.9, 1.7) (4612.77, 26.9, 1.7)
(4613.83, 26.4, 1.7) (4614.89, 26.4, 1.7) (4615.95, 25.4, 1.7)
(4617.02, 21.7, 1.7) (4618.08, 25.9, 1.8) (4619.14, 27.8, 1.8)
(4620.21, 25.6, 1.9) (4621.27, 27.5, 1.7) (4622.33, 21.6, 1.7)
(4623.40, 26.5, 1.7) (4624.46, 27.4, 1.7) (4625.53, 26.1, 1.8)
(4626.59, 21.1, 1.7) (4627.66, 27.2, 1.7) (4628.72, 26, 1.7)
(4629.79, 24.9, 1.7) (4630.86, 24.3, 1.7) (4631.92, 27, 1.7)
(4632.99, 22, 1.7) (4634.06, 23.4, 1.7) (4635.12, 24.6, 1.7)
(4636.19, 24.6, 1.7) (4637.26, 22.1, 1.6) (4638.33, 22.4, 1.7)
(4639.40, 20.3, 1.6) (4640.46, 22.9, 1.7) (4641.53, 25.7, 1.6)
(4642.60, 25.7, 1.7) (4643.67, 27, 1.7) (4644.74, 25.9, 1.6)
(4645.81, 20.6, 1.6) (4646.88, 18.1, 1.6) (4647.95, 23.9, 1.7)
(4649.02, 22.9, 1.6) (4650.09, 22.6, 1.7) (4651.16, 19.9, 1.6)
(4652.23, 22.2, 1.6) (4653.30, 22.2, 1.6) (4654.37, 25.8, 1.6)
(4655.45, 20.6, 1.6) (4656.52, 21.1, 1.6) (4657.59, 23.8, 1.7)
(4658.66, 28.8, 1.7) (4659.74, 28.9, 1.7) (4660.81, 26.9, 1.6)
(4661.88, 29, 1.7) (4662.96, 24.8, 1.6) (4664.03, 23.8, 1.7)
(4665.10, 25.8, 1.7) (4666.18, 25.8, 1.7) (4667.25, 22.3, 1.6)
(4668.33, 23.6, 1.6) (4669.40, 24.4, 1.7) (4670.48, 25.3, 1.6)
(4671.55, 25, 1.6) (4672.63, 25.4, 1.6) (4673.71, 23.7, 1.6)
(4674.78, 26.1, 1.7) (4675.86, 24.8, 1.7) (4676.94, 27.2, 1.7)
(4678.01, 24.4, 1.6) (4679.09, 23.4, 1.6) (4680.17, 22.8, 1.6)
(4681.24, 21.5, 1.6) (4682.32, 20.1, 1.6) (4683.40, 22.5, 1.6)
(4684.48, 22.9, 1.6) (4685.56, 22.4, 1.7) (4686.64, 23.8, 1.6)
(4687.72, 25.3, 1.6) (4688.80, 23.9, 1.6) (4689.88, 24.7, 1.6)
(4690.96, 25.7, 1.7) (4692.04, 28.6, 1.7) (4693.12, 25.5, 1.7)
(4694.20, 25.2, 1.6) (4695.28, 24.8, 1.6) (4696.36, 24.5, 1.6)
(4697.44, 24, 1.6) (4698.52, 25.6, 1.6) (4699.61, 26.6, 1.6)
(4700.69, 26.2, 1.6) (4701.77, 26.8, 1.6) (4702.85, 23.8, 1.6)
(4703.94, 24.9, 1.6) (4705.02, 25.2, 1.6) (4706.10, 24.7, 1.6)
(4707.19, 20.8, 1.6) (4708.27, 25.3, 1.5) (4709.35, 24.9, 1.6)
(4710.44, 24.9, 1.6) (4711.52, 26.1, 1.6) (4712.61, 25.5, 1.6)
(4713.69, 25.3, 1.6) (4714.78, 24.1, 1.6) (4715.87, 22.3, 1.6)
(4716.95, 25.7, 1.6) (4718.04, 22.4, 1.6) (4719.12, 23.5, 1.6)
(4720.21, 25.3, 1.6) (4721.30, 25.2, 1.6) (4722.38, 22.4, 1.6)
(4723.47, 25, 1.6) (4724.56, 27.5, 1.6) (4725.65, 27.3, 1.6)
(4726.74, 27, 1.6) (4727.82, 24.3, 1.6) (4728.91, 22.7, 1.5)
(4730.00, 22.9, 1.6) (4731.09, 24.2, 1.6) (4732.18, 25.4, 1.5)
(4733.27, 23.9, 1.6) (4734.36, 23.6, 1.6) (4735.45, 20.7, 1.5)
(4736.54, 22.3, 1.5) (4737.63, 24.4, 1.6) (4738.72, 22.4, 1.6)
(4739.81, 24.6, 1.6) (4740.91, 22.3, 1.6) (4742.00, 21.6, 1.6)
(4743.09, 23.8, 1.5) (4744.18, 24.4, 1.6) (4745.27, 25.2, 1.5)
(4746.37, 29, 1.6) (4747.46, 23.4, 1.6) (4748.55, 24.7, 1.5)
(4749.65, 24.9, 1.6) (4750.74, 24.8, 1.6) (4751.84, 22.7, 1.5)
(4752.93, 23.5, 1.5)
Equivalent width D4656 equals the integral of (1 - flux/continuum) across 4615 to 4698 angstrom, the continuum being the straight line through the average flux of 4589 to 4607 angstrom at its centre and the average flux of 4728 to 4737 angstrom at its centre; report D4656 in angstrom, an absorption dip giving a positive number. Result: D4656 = -3.2 angstrom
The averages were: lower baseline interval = 23.6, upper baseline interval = 23.3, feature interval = 24.3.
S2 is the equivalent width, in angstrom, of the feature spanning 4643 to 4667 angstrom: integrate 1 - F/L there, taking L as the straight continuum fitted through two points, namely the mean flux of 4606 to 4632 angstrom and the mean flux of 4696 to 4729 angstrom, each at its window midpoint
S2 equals 1.0 angstrom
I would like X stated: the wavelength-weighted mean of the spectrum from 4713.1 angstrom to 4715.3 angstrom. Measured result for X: 24.7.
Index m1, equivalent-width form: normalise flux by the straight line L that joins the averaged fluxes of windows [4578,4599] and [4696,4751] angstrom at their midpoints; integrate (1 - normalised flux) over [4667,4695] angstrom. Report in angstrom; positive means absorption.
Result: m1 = -0.3 angstrom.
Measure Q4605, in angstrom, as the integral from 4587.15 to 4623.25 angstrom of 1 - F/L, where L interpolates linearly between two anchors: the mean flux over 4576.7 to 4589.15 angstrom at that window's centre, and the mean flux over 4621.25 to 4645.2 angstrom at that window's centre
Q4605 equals -1.5 angstrom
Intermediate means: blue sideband 22.5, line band 24.3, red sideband 24.6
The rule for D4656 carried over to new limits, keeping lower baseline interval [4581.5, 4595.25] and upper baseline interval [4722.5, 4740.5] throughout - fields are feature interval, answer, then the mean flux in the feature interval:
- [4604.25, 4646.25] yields -3.23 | 24.7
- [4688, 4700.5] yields -0.86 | 25.4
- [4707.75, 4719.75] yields -0.28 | 24.5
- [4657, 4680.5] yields -1.82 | 25.3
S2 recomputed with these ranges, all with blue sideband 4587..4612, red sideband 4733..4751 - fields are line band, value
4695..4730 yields -1.39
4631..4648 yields 0.21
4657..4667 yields -1.02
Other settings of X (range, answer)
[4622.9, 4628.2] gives 25.7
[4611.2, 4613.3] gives 25.8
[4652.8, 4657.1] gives 22.4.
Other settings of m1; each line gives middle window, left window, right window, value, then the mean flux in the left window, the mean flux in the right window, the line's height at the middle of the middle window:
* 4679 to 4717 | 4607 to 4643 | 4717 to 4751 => 0.0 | 24.8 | 24.2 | 24.4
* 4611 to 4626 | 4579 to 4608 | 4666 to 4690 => -1.6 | 23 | 23.9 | 23.3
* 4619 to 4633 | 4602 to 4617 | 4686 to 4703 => -0.4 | 24.5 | 25.3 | 24.7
